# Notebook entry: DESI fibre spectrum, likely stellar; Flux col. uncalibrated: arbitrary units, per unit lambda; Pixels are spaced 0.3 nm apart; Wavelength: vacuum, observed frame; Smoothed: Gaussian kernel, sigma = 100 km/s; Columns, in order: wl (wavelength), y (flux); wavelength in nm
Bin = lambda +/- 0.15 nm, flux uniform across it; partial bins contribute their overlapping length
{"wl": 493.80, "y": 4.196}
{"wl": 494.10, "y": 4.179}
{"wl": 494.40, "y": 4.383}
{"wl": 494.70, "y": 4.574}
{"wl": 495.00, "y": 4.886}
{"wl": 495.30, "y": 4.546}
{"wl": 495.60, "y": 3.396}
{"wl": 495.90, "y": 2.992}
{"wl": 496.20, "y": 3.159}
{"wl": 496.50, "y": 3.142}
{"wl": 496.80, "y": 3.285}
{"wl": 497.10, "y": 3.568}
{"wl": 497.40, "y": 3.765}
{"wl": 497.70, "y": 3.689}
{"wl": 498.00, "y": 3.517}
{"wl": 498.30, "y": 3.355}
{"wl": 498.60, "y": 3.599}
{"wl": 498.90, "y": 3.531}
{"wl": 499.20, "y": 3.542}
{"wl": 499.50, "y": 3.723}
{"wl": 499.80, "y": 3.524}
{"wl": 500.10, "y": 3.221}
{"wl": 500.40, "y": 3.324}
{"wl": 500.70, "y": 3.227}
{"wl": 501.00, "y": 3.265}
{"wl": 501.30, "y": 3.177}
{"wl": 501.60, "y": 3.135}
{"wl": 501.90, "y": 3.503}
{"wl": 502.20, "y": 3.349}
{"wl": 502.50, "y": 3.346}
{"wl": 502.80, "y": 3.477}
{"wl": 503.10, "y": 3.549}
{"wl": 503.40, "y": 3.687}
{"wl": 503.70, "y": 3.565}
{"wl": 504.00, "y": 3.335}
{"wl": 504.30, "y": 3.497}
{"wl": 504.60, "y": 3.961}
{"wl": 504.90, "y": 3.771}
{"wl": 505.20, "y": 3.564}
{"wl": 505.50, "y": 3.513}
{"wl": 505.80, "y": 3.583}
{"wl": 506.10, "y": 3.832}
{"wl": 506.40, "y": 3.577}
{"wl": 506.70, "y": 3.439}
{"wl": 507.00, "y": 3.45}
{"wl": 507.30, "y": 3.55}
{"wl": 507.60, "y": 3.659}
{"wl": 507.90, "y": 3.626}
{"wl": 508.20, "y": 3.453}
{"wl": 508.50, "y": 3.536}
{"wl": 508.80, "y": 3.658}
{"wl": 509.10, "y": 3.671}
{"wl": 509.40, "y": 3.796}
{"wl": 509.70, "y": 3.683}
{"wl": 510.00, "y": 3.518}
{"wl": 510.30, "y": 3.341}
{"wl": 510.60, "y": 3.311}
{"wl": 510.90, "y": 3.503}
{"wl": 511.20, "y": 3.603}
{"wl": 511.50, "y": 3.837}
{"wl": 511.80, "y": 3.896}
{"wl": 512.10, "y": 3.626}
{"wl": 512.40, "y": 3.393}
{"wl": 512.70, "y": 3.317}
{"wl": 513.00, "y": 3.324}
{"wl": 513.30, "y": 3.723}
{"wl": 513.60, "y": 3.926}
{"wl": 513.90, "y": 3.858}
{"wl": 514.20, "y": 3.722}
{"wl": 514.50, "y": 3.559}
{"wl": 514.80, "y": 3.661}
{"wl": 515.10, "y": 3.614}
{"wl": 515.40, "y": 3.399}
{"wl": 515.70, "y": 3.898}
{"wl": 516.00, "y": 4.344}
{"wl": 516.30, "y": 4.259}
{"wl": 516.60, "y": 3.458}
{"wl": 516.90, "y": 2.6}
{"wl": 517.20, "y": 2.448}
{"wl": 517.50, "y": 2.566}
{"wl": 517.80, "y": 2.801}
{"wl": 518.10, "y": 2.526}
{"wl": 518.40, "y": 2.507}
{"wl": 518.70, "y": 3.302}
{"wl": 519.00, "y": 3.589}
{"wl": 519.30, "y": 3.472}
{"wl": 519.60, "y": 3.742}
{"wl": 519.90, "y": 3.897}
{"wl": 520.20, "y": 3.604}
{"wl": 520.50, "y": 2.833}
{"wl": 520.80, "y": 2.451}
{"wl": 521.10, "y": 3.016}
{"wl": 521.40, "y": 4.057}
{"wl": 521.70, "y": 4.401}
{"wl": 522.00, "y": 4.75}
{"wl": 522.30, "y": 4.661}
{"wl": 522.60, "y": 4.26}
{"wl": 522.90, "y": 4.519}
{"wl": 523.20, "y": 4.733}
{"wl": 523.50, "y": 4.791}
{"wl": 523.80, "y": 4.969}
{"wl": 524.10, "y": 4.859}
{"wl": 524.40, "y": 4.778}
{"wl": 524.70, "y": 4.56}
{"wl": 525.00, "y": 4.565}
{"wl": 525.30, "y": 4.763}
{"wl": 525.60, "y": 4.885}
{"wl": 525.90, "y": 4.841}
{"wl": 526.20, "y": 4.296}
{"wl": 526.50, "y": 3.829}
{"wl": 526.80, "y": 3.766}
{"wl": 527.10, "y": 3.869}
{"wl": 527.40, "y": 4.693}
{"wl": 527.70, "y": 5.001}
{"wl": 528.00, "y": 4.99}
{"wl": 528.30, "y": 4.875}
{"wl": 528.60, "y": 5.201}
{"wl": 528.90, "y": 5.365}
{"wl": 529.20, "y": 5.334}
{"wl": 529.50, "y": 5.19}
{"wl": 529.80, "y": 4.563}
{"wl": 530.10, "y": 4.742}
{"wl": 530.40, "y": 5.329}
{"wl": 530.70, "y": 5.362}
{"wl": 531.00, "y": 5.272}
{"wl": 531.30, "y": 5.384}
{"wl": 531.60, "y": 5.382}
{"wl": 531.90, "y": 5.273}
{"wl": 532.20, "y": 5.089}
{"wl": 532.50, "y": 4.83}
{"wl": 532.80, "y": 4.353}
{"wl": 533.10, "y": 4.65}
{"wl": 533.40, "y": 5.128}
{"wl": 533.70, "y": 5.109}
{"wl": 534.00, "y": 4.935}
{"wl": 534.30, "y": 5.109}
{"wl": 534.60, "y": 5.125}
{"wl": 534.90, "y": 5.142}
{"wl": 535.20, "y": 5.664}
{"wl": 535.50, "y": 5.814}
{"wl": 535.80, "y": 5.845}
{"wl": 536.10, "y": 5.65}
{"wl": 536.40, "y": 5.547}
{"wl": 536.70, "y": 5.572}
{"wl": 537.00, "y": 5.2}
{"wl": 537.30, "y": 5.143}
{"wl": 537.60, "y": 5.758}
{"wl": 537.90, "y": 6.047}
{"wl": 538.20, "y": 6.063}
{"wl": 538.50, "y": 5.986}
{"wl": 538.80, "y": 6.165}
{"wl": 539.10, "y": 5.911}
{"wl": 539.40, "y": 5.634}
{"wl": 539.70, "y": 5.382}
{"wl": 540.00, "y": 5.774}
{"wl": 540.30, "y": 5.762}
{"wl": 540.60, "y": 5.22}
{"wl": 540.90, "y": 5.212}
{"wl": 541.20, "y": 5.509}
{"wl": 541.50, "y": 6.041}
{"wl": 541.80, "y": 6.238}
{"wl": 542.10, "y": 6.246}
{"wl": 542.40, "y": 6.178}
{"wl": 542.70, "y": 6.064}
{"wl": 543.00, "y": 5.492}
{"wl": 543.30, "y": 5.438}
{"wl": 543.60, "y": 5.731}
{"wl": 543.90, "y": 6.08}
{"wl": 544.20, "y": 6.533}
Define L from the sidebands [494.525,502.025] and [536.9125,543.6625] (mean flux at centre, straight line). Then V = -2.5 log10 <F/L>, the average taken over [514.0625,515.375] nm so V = 0.216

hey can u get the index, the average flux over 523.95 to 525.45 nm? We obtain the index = 4.71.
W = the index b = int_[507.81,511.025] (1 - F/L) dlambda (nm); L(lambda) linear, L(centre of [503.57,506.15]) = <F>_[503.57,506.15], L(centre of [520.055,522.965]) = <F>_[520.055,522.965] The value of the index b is 0.11 nm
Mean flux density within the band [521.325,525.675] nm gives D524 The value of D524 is 4.64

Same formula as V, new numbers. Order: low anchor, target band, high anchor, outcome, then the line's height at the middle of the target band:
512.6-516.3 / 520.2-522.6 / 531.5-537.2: 0.13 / 4.25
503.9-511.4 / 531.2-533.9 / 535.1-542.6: 0.06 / 5.31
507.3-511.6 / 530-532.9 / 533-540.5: 0.01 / 5.15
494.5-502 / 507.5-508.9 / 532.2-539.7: 0.13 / 4.05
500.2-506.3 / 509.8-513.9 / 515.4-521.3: -0.07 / 3.34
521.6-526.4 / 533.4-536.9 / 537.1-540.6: 0.02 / 5.48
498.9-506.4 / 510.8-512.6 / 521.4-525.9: 0.10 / 3.99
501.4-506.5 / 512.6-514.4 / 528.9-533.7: 0.12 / 4.07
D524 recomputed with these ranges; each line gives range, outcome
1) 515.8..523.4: 3.56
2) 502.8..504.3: 3.52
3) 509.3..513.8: 3.59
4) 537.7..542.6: 5.84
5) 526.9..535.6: 5.05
